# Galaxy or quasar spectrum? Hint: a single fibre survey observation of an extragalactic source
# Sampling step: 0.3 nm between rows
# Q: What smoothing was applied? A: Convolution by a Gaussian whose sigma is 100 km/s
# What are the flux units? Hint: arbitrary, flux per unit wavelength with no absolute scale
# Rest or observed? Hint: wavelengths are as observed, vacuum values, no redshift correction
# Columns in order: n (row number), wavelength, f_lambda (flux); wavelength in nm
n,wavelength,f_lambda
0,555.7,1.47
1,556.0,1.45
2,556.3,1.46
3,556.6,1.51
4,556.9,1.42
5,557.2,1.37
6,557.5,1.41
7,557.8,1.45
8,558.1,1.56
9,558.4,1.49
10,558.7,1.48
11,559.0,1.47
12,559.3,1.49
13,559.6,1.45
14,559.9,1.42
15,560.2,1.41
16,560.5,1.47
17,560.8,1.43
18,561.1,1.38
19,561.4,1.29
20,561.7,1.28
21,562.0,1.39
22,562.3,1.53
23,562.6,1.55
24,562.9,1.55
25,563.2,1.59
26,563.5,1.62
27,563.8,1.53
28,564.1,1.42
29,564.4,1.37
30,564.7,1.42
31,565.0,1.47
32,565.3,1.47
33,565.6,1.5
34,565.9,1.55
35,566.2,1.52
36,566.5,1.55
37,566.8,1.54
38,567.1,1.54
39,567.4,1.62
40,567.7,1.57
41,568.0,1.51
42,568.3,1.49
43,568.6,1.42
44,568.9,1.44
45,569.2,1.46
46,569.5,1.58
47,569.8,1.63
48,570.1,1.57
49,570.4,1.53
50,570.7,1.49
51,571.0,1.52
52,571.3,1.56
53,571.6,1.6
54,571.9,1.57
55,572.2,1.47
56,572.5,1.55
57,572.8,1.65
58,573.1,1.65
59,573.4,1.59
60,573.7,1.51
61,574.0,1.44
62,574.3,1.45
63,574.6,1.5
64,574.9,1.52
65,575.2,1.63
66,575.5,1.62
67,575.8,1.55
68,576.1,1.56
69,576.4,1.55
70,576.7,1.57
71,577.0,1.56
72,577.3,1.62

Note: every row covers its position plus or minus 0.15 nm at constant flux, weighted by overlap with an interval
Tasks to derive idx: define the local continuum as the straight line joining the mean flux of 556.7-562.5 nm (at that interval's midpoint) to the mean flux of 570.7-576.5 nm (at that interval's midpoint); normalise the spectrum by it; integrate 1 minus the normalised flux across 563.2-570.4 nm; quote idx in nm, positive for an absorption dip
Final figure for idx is -0.10 nm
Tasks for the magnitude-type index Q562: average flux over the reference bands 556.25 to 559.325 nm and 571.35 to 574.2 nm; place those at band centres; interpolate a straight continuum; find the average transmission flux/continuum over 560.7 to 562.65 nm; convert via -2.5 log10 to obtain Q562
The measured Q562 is 0.067 mag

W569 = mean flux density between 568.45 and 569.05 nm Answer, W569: 1.43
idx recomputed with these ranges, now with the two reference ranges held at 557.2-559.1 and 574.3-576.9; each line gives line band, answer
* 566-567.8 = -0.05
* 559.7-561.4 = 0.08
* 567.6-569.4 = 0.05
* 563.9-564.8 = 0.05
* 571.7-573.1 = -0.03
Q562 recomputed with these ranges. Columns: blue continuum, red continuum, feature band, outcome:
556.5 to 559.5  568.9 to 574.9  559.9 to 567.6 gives 0.01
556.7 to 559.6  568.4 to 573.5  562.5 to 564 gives -0.05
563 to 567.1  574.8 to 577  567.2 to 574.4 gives 0.00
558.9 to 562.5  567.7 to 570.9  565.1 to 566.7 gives -0.03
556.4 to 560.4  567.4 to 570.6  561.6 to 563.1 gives 0.01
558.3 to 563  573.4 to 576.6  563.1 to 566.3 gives -0.02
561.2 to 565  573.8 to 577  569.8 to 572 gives -0.03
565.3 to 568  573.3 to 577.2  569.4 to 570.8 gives -0.01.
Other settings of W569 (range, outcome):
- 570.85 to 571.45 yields 1.54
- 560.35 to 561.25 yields 1.43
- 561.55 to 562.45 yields 1.4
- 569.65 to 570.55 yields 1.58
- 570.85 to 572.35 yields 1.54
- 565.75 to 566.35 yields 1.53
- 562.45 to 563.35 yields 1.56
